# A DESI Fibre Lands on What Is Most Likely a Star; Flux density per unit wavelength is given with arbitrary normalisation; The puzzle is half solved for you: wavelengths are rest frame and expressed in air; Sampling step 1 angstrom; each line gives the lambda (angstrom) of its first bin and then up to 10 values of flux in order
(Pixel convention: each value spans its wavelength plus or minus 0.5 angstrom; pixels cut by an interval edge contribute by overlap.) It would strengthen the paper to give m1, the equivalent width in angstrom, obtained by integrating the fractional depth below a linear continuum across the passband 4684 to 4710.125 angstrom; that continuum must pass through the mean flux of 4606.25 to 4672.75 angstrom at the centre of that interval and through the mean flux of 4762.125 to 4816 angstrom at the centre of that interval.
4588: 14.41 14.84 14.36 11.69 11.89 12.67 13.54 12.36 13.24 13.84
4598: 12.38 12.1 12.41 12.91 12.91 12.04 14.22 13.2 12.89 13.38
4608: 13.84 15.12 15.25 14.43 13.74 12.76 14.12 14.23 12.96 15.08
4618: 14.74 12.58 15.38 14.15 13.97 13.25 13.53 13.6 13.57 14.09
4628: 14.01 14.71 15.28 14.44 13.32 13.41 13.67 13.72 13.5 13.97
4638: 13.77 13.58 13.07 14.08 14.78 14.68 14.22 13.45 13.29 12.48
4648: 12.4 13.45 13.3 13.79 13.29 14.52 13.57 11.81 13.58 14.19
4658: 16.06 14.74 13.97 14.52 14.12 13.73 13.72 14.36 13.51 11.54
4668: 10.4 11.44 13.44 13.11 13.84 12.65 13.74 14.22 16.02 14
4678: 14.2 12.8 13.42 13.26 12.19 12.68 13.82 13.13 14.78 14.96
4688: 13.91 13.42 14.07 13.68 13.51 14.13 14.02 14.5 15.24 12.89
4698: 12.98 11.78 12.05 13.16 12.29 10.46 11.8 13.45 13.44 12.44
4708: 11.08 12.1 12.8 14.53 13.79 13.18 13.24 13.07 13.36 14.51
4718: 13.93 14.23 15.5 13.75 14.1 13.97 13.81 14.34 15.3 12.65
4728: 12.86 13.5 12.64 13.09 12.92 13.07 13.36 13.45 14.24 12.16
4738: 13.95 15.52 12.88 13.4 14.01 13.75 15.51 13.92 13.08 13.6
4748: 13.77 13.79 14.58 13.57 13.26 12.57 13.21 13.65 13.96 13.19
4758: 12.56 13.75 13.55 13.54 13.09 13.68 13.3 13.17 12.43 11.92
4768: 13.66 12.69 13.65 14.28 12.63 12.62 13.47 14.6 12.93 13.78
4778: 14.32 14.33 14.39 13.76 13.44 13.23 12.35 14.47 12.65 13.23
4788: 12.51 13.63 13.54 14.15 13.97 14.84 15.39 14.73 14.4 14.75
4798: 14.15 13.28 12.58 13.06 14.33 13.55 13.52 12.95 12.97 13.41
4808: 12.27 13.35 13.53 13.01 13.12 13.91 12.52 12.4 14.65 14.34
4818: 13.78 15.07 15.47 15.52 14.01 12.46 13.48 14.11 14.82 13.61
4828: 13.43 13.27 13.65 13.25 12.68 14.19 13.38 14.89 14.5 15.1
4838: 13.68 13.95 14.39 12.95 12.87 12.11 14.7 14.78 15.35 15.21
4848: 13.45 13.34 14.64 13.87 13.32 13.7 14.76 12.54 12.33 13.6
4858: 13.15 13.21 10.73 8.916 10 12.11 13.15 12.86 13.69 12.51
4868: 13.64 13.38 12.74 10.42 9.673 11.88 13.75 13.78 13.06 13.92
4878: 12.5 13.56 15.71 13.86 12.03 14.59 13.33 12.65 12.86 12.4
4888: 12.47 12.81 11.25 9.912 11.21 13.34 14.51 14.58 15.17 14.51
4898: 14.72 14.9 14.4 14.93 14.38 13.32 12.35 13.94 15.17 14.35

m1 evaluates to 0.9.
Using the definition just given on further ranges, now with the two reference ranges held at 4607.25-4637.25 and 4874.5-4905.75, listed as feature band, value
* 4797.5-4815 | 0.51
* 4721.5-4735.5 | 0.29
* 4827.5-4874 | 1.26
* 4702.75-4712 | 0.84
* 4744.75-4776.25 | 0.84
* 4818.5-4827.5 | -0.45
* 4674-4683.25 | 0.15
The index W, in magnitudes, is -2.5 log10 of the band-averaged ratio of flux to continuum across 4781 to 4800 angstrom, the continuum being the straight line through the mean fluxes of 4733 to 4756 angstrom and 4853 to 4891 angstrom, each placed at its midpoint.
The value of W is -0.037 mag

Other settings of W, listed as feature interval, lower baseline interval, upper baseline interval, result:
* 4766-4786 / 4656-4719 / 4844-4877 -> -0.02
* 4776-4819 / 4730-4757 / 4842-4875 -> -0.03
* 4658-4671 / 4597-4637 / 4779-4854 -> 0.03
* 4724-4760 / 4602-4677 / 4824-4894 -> -0.01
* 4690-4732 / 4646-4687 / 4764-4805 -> 0.02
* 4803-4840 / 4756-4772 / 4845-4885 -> -0.05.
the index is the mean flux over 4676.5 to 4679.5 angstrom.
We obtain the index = 13.7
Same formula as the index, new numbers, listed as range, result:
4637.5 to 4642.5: 13.9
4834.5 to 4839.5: 14.4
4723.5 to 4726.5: 14.5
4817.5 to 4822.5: 14.8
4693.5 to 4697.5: 14.2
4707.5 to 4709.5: 11.6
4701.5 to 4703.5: 11.4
